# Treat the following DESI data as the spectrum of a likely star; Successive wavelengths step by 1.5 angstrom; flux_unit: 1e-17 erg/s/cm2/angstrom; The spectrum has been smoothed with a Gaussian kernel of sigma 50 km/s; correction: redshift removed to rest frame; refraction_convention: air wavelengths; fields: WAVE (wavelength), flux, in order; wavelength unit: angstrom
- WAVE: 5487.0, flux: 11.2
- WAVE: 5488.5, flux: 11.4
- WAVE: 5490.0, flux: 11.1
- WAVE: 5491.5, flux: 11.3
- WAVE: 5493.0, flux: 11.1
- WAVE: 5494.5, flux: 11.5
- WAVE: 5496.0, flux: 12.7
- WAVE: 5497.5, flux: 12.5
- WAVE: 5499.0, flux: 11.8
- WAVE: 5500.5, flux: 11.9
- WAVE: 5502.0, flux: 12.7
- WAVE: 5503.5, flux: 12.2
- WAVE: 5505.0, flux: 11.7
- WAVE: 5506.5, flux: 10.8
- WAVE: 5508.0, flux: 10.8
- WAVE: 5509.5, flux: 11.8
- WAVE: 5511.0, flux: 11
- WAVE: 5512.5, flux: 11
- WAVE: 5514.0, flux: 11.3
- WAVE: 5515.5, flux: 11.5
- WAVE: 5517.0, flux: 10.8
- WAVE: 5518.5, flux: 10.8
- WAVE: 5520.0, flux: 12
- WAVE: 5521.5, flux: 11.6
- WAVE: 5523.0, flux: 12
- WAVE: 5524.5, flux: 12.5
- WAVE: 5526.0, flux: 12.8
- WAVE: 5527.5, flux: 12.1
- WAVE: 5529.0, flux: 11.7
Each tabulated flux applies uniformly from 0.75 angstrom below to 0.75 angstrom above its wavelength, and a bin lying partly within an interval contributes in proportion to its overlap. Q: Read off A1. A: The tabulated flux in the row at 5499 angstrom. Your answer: 11.8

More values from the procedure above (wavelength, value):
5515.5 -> 11.5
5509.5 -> 11.8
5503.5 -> 12.2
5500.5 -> 11.9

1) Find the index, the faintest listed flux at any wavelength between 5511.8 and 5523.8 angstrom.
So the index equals 10.8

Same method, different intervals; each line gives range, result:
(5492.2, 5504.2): 11.1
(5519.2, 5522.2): 11.6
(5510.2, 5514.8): 11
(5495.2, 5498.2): 12.5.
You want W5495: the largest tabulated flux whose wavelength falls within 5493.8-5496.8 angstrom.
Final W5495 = 12.7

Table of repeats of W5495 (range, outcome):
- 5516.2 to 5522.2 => 12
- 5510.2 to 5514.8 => 11.3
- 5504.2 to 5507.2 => 11.7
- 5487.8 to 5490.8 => 11.4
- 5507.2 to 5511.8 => 11.8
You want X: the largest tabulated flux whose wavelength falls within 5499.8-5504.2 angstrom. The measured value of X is 12.7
